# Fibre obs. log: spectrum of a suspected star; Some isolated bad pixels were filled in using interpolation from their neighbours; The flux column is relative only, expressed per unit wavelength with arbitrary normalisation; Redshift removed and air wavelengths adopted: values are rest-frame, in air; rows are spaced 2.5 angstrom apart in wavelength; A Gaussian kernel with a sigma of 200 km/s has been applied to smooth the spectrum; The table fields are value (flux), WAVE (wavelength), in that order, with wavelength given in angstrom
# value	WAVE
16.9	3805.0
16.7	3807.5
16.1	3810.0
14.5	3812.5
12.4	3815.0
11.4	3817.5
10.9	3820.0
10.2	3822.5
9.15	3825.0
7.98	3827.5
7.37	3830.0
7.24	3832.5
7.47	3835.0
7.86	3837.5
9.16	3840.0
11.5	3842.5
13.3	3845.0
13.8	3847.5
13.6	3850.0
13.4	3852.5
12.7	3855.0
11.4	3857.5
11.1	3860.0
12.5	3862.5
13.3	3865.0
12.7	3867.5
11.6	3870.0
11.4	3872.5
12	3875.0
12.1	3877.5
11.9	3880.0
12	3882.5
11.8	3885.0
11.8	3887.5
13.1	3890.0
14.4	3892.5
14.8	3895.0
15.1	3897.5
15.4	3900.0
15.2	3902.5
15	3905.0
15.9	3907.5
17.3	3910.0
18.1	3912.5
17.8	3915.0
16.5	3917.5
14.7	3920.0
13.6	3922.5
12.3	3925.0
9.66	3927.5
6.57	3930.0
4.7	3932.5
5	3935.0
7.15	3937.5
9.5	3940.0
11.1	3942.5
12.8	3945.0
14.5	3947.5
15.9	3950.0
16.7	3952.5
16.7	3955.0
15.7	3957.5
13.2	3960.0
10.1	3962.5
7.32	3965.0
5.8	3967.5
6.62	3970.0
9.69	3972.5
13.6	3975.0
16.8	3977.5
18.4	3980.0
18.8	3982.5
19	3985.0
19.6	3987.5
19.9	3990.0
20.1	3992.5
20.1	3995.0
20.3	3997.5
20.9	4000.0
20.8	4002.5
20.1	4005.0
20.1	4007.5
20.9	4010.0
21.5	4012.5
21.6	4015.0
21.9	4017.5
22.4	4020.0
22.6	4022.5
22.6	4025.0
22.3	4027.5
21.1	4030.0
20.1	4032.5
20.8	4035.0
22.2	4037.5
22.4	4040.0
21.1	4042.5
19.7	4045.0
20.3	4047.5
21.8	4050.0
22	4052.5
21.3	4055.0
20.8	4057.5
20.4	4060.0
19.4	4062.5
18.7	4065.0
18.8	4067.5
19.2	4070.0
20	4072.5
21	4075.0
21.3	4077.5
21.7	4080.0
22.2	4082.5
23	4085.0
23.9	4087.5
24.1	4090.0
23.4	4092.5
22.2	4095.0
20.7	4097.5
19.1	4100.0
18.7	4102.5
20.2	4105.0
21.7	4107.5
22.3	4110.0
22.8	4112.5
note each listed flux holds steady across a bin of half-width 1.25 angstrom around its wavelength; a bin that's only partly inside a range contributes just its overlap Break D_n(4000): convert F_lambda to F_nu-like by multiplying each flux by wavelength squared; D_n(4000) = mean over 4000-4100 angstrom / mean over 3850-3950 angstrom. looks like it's 1.81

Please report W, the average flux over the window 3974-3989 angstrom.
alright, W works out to 17.8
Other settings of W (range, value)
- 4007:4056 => 21.5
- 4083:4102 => 22.2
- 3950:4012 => 16.4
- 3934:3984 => 12.3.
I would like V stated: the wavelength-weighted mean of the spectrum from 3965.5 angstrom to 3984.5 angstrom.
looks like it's 12.8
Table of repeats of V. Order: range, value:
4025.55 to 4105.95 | 21.1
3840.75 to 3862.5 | 12.5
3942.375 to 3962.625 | 14.5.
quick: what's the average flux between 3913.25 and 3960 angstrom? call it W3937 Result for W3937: 12.4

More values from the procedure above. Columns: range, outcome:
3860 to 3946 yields 12.6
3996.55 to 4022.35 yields 21.1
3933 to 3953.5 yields 11.3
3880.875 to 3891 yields 12.1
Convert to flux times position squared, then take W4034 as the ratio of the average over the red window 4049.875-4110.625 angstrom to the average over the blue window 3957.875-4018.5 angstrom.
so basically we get 1.3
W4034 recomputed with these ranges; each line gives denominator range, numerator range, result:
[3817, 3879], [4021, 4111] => 2.15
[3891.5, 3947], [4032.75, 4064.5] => 1.74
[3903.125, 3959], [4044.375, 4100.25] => 1.74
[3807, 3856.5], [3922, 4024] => 1.46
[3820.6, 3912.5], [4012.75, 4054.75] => 1.92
